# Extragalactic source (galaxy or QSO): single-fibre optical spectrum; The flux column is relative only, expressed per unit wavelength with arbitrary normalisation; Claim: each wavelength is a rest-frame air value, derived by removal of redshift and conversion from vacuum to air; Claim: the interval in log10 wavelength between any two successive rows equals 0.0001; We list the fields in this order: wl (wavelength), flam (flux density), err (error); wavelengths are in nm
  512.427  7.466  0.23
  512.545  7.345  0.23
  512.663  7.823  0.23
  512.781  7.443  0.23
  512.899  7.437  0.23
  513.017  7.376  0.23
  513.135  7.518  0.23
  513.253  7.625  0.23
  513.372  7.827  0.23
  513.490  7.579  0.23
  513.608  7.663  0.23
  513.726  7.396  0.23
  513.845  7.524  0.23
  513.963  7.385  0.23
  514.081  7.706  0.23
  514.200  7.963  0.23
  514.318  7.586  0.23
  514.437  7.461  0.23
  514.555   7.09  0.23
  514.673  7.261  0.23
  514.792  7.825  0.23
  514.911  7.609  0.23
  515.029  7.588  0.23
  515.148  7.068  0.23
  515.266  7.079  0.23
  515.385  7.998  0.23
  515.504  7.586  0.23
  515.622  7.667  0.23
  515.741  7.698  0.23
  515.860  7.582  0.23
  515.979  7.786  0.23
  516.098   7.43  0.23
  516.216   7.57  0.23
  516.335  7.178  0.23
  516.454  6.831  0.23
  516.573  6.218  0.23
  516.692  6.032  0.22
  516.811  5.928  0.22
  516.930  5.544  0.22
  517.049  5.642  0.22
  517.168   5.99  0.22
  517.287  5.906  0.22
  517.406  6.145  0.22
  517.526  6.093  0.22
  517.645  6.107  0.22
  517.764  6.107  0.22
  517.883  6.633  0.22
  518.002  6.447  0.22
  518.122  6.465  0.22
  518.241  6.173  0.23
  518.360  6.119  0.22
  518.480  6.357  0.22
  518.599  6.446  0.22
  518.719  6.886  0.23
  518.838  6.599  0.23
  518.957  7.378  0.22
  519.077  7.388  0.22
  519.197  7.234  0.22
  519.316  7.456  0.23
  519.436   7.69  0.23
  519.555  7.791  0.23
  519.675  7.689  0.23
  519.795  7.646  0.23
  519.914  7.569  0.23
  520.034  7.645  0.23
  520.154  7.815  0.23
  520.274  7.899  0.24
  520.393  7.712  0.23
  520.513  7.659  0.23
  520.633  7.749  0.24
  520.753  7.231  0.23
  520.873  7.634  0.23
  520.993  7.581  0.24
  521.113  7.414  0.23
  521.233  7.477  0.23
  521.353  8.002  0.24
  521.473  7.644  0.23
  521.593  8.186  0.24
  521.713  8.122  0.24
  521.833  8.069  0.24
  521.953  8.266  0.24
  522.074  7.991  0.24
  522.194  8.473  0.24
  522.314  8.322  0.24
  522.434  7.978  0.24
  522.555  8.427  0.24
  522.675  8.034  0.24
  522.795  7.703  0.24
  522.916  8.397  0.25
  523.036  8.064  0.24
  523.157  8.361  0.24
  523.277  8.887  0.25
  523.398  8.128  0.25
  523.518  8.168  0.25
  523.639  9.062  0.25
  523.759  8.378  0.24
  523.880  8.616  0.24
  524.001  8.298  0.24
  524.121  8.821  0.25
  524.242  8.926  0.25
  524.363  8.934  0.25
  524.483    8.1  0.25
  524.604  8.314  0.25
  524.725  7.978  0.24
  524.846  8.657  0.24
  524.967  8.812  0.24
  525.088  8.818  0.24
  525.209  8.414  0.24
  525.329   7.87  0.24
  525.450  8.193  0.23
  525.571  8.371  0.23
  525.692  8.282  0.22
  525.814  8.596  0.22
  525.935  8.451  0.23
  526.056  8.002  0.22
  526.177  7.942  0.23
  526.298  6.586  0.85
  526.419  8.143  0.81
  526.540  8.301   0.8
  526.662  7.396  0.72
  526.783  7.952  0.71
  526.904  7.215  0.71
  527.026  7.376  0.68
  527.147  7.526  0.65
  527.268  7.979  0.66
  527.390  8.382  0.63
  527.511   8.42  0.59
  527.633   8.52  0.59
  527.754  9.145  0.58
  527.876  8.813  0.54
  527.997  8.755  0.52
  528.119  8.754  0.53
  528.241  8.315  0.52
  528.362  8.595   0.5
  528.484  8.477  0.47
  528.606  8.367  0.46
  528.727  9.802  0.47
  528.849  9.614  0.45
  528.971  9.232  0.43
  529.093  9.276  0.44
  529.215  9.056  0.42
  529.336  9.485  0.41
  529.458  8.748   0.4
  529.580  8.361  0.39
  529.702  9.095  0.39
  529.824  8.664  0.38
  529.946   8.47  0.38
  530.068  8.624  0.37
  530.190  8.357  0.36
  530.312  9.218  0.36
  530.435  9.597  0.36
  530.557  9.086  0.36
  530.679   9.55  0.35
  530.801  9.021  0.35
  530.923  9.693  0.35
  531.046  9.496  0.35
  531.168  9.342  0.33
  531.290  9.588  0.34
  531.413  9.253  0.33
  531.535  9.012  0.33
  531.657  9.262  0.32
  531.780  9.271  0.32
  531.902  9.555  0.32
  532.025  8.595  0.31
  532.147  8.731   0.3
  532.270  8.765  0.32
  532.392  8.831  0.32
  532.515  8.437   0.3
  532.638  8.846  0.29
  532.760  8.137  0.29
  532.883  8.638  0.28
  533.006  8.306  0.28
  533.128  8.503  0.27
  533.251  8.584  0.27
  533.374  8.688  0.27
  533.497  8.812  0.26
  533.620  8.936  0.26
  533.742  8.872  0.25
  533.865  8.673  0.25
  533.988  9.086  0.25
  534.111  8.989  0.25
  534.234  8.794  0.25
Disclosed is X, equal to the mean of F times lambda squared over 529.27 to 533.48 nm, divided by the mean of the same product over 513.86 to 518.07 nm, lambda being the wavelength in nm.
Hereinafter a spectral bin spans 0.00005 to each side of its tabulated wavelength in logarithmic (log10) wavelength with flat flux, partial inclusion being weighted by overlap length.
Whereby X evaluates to 1.36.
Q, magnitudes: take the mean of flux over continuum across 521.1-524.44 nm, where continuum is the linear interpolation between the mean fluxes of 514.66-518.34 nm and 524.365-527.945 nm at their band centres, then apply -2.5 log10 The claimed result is -0.08 mag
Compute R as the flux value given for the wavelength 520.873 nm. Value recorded 7.634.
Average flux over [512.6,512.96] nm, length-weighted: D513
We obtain 7.57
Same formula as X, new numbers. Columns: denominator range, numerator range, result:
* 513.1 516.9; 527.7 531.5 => 1.30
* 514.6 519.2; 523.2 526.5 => 1.27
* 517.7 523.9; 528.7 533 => 1.23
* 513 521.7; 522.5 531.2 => 1.23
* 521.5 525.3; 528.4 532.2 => 1.12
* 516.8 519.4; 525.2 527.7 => 1.28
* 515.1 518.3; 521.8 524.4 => 1.28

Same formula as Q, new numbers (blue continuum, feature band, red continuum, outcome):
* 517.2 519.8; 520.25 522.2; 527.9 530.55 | -0.08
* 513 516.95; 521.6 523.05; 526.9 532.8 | -0.01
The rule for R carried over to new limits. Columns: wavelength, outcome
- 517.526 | 6.093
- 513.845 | 7.524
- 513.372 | 7.827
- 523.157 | 8.361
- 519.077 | 7.388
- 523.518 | 8.168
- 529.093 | 9.276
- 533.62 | 8.936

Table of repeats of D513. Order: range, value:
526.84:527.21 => 7.39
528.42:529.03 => 9.09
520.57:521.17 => 7.52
